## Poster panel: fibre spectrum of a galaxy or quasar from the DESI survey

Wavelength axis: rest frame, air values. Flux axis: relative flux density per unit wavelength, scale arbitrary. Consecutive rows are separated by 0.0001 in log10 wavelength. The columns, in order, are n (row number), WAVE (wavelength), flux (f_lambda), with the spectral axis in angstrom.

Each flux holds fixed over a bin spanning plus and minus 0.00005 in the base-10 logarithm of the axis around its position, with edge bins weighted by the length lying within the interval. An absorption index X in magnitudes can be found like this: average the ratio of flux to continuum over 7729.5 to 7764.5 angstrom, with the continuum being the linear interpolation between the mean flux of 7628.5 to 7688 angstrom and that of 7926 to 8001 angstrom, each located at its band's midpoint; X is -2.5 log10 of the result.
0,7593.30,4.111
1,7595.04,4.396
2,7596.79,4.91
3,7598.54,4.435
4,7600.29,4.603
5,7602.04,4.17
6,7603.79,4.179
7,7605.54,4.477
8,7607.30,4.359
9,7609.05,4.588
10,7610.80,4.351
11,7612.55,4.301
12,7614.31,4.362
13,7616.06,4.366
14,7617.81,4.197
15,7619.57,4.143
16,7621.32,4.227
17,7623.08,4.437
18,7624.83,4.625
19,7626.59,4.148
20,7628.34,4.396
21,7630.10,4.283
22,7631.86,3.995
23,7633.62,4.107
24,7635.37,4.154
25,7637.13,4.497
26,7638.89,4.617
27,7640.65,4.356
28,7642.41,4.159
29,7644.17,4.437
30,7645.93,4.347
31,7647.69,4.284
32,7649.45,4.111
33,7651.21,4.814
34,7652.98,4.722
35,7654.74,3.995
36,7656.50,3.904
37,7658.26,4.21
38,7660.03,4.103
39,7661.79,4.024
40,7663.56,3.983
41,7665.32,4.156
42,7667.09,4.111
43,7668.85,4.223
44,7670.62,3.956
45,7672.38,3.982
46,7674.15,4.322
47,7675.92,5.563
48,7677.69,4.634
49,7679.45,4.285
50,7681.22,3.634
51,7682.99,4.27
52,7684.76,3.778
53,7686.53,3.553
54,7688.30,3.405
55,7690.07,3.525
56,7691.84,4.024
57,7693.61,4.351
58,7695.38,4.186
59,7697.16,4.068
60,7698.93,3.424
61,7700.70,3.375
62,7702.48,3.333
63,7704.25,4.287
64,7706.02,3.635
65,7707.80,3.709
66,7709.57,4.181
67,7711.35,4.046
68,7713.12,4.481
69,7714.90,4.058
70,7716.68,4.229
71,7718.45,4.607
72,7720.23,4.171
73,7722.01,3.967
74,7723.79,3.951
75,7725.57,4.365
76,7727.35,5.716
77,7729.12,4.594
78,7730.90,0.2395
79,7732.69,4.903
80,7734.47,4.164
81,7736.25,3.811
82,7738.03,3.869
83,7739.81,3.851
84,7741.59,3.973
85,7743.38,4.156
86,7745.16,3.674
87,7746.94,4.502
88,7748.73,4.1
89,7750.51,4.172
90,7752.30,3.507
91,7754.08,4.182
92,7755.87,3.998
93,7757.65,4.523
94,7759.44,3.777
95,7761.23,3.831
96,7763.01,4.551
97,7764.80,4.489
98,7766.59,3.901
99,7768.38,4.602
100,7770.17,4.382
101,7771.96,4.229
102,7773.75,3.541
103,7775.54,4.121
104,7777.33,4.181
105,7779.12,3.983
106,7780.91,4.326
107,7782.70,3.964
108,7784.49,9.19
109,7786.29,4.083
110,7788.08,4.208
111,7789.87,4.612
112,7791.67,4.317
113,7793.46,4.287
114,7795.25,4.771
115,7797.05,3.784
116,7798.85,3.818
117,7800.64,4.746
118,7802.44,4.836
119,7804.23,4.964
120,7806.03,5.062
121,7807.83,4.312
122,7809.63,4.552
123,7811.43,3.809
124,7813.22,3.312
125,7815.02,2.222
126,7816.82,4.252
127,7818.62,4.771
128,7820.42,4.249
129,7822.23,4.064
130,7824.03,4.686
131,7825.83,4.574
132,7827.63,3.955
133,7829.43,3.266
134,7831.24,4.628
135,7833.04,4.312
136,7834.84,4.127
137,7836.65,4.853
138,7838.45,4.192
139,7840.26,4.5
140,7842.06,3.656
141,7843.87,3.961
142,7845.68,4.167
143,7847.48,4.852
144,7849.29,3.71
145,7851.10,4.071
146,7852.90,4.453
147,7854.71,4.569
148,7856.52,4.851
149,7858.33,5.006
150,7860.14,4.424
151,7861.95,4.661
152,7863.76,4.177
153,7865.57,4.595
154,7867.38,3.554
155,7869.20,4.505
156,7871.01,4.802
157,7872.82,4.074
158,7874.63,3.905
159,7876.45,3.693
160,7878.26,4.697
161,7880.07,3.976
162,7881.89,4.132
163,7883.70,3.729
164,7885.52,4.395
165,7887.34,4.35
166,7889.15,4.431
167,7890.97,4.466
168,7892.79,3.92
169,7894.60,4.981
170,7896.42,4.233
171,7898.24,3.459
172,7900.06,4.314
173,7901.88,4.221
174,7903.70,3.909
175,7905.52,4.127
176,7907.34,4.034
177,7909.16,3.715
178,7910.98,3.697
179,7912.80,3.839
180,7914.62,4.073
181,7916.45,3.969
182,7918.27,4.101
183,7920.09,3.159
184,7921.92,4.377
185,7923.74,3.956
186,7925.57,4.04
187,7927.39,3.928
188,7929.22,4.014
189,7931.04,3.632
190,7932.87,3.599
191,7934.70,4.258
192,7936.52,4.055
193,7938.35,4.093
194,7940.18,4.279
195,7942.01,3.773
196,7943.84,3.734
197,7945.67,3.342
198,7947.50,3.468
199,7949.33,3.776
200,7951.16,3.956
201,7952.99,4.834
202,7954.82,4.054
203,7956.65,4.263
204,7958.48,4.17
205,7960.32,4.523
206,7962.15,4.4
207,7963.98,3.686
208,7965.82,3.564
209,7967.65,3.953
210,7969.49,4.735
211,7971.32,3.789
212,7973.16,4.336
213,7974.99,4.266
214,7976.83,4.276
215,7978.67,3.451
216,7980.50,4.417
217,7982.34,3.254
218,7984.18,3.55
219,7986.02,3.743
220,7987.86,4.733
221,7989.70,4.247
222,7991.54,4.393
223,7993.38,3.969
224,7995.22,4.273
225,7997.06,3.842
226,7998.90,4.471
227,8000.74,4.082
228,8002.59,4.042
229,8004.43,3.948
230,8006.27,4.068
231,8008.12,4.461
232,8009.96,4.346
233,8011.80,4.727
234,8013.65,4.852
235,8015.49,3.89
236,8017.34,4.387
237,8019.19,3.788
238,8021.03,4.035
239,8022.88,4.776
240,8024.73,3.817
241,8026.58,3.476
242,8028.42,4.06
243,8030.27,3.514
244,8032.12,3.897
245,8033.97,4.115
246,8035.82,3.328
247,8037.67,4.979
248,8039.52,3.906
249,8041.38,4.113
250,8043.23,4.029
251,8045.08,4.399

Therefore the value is 0.071 mag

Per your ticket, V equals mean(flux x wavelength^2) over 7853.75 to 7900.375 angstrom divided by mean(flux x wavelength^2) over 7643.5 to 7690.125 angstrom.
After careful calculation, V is 1.1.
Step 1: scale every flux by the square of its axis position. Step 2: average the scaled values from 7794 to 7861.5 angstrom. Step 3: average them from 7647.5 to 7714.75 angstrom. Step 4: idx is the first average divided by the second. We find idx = 1.1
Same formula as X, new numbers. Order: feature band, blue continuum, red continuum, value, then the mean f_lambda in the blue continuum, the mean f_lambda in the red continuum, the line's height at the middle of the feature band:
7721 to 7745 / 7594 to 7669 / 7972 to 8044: 0.08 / 4.31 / 4.1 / 4.25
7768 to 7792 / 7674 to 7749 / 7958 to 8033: -0.13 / 4.02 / 4.1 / 4.04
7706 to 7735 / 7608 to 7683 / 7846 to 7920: 0.05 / 4.29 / 4.2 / 4.26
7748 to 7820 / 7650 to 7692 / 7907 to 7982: -0.06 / 4.13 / 3.98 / 4.07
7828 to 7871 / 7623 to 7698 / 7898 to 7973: -0.07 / 4.2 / 3.98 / 4.05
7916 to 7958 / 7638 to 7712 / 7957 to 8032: 0.04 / 4.1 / 4.11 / 4.1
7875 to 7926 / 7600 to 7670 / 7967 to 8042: 0.02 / 4.28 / 4.11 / 4.16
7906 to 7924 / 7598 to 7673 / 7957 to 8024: 0.08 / 4.28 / 4.15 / 4.18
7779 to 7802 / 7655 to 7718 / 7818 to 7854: -0.11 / 4.03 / 4.25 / 4.18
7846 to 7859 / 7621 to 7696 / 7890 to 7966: -0.11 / 4.21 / 4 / 4.06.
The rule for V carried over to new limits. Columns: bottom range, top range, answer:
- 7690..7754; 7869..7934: 1.07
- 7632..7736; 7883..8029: 1.06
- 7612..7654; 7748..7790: 1.04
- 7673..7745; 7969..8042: 1.10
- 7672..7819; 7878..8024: 1.03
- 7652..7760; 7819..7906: 1.10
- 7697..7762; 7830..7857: 1.11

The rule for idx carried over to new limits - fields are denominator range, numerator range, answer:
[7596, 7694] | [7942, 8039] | 1.05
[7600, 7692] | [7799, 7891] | 1.06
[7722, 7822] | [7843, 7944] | 1.01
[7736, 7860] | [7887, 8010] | 0.98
